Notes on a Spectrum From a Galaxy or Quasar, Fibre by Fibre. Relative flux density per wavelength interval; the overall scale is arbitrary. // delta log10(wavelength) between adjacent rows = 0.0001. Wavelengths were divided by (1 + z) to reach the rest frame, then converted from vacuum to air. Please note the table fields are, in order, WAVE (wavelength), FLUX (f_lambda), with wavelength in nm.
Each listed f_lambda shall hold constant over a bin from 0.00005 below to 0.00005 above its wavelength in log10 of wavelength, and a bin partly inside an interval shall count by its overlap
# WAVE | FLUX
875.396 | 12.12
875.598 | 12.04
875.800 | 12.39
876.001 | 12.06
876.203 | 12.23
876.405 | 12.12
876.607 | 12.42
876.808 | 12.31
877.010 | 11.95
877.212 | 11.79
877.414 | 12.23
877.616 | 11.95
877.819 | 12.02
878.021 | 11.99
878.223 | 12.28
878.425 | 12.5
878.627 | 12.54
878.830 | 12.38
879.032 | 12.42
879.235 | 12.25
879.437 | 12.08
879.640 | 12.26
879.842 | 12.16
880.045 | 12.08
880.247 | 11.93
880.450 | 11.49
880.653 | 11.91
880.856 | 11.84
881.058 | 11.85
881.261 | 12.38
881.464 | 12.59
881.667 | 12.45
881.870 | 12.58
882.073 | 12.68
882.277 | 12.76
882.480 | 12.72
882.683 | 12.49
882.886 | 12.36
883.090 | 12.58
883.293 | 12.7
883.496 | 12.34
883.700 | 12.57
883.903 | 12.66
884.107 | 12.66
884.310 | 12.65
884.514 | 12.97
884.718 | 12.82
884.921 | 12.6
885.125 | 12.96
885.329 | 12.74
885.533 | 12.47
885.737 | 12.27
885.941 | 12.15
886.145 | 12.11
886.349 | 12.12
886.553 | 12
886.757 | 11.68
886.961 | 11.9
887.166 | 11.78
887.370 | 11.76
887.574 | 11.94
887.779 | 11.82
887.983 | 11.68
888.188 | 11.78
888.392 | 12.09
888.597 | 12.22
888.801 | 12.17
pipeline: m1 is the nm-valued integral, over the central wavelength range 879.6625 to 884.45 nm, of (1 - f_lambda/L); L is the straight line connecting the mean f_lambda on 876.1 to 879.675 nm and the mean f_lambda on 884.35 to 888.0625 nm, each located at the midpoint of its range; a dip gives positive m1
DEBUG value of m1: -0.062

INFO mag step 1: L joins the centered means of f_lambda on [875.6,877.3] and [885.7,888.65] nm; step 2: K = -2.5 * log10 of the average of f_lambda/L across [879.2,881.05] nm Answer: 0.01 mag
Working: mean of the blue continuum 12.2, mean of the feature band 12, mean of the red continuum 11.9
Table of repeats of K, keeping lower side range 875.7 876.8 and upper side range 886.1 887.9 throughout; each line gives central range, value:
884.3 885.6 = -0.069 mag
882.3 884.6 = -0.053 mag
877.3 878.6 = 0.002 mag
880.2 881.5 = 0.012 mag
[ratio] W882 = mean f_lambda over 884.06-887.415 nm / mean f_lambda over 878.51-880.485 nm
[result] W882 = 1.01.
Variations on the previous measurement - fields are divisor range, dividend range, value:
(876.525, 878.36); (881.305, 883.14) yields 1.04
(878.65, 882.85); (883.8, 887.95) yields 1.00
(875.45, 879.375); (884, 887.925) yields 1.01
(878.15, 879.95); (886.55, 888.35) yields 0.96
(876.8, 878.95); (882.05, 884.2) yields 1.03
